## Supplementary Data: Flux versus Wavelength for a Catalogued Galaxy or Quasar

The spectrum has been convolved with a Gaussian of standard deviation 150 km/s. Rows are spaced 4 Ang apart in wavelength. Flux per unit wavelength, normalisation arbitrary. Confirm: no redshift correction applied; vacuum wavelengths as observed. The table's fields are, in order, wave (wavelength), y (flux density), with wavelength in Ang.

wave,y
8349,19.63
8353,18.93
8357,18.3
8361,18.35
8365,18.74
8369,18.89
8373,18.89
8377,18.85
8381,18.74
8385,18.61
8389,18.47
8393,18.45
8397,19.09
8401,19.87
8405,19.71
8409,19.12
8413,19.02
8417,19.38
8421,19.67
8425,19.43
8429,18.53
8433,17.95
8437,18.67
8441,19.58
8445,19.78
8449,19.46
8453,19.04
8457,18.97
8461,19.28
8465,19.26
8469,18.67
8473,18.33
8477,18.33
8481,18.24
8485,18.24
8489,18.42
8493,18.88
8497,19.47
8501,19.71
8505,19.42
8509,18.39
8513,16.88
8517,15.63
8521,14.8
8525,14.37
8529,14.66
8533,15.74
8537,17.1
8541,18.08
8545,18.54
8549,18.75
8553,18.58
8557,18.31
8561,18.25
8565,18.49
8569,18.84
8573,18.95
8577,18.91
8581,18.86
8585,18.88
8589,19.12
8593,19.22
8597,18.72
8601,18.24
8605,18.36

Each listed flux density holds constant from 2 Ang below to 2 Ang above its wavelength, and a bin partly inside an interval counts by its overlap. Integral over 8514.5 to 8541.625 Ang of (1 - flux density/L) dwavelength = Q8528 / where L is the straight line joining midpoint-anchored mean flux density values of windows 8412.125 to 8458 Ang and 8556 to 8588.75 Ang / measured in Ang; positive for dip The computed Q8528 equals 4.6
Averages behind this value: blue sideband 19.1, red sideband 18.7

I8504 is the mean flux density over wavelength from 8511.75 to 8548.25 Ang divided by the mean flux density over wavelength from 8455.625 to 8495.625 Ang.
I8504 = 0.87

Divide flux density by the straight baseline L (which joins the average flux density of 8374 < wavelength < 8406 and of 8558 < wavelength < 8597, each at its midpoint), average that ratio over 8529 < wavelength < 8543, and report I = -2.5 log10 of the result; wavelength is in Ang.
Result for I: 0.135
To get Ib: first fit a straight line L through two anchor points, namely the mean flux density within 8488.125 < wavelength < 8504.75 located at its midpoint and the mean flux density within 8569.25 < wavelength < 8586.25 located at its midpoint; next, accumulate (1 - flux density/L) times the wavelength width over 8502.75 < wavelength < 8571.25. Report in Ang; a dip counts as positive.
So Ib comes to 6.07 Ang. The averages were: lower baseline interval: 19.2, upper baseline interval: 18.9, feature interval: 17.4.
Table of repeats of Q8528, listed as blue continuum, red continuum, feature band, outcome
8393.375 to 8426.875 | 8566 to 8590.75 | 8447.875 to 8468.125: 0.08 Ang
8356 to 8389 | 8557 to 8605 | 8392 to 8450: -1.56 Ang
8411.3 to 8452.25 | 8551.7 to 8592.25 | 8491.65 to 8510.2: -0.27 Ang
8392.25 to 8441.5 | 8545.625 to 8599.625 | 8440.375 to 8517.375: 0.90 Ang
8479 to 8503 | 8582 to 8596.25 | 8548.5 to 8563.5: 0.41 Ang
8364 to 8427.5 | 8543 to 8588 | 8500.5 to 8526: 2.47 Ang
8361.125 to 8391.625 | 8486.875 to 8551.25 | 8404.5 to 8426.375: -1.20 Ang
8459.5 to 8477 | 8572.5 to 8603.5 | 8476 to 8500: 0.21 Ang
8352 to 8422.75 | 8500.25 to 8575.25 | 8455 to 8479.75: -0.82 Ang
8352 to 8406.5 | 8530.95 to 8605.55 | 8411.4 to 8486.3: -1.04 Ang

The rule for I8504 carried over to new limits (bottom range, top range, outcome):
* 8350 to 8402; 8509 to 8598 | 0.94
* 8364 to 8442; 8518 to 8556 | 0.88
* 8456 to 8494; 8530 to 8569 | 0.96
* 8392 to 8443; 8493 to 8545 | 0.90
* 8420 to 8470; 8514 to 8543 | 0.83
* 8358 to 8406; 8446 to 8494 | 1.00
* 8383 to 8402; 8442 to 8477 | 1.01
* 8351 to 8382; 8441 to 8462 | 1.03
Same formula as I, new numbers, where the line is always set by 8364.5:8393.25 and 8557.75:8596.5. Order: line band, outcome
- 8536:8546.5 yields 0.05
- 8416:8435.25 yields -0.01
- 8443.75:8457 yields -0.03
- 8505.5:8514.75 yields 0.05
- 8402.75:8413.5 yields -0.03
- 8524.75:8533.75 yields 0.25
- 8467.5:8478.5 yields 0.02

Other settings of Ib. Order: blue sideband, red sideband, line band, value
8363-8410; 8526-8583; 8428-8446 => -0.2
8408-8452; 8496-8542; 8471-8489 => -0.4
